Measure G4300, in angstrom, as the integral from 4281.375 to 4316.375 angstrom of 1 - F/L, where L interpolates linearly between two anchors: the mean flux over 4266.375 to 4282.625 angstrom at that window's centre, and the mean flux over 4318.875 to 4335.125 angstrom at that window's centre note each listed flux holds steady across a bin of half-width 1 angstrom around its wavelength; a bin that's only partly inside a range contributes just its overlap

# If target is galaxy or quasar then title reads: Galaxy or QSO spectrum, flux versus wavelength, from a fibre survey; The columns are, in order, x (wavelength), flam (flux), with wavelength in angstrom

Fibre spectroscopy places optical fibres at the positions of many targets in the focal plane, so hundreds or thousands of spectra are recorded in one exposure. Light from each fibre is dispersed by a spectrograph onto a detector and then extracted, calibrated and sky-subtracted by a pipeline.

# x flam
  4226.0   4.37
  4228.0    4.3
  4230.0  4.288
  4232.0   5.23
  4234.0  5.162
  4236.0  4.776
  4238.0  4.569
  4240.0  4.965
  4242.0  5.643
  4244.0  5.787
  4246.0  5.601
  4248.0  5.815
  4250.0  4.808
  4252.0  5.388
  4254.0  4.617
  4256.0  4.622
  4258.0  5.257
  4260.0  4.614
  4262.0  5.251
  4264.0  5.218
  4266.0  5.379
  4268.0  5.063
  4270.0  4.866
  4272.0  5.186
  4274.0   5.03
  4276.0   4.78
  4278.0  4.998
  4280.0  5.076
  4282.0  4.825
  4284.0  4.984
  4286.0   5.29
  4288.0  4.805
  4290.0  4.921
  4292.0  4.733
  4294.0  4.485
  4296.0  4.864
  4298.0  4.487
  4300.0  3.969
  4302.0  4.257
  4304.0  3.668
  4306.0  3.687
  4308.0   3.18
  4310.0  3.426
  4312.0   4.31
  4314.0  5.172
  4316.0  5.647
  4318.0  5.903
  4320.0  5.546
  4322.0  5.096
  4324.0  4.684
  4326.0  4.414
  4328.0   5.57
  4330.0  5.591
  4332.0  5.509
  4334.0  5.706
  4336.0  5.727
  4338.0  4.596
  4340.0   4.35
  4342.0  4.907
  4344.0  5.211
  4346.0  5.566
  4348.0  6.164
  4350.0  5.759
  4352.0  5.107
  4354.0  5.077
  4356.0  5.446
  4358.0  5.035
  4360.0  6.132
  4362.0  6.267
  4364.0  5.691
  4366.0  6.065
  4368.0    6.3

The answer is 4.5 angstrom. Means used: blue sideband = 5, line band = 4.46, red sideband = 5.27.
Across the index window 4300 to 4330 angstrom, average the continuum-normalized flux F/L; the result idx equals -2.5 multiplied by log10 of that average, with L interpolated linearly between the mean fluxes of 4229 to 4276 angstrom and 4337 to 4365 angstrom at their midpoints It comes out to 0.143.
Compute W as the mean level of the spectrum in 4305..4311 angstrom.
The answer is 3.43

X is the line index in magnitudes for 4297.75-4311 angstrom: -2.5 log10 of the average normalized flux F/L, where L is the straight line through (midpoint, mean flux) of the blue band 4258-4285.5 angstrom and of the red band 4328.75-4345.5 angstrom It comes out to 0.33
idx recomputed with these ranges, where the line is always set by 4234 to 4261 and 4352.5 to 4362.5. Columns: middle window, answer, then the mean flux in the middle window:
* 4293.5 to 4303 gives 0.20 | 4.41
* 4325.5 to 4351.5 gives 0.03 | 5.33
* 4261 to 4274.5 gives 0.01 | 5.15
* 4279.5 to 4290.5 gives 0.06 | 4.98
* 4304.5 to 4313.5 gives 0.39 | 3.74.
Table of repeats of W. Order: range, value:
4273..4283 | 4.94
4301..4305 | 3.96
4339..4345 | 4.82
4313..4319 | 5.57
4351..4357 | 5.21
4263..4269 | 5.22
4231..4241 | 4.94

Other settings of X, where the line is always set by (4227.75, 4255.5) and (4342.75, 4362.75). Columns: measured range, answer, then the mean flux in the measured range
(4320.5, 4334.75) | 0.05 mag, 5.23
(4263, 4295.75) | 0.06 mag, 4.97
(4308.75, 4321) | 0.09 mag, 4.96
